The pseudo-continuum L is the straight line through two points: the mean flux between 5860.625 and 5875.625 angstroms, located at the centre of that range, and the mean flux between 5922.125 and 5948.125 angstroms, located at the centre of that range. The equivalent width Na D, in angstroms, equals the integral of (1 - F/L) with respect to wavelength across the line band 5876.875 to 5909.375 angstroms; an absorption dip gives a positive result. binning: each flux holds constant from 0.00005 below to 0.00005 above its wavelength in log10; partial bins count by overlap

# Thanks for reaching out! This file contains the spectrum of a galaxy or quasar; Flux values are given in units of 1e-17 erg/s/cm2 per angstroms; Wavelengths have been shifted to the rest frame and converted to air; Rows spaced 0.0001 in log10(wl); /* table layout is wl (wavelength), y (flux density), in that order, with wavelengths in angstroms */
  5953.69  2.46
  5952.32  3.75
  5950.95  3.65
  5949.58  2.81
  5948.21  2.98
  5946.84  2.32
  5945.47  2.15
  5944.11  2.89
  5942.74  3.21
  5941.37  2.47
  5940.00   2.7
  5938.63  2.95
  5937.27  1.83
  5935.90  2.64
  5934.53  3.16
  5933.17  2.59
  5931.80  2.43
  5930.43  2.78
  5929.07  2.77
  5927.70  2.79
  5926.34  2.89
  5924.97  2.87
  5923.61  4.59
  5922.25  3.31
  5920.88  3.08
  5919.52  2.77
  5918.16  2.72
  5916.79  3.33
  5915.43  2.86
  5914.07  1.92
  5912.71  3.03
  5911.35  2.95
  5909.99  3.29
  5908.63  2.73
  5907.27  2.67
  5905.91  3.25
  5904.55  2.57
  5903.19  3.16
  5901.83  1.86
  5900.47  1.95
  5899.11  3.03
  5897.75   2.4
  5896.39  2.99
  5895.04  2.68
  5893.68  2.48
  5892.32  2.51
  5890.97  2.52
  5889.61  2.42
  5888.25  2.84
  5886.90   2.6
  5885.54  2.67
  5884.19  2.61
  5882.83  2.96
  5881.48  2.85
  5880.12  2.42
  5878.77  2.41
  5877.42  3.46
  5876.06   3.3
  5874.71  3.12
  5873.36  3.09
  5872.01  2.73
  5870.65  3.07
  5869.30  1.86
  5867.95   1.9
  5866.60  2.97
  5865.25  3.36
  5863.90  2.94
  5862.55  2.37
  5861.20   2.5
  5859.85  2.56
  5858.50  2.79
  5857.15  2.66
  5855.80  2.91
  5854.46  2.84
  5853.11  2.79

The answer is 1.1 angstroms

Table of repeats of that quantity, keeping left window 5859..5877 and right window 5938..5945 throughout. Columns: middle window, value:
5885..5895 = 0.7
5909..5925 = -1.5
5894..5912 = 0.4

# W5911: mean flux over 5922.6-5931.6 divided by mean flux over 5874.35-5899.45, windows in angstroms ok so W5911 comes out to 1.1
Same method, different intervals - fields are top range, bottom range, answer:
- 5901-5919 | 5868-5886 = 1.00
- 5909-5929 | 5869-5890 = 1.08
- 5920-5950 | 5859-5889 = 1.03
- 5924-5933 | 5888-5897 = 1.07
